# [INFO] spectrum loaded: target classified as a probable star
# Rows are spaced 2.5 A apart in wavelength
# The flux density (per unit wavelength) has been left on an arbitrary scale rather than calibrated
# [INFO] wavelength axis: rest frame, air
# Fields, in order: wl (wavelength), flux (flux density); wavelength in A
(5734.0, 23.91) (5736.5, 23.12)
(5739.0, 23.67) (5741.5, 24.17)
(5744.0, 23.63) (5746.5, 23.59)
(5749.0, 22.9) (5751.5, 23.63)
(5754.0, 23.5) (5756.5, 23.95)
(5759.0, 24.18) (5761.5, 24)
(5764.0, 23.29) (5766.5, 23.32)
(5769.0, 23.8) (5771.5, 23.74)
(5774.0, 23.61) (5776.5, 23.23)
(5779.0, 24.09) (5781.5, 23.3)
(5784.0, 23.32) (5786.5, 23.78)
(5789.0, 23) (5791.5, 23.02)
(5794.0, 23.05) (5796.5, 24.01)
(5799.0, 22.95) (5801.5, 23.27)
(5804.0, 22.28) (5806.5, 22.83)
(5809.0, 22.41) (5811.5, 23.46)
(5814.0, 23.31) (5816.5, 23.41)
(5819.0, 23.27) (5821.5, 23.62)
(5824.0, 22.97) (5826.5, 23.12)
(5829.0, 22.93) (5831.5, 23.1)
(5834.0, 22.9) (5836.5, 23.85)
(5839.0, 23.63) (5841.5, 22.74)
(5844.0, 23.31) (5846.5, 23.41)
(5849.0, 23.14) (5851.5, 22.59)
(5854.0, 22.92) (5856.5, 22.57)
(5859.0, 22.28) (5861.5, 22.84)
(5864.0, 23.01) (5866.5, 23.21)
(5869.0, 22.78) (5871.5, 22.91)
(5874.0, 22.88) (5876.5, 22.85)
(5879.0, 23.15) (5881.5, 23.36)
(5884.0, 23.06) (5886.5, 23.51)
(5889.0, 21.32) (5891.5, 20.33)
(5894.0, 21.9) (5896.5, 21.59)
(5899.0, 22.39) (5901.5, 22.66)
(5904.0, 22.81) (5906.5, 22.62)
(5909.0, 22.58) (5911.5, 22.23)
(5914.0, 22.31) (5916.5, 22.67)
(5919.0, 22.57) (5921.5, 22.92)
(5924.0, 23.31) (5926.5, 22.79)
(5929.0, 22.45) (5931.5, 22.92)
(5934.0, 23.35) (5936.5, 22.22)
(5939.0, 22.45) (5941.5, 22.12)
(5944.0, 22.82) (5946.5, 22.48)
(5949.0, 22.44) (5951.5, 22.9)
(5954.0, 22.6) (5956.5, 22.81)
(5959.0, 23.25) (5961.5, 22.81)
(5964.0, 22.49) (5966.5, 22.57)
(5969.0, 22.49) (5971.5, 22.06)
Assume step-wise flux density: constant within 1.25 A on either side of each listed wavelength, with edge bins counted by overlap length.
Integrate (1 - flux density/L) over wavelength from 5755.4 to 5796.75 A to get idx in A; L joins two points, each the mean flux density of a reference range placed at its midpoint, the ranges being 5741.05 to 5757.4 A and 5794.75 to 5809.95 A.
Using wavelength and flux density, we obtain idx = -0.5 A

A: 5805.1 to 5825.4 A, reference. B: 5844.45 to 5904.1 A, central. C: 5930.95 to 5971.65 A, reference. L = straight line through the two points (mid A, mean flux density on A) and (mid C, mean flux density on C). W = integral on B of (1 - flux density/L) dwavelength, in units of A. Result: 0.7 A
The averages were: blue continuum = 23.2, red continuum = 22.6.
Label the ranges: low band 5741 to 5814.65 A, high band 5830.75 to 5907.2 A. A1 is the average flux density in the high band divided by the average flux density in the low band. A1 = 1.0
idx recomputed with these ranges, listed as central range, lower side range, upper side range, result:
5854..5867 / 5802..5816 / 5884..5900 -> -0.27 A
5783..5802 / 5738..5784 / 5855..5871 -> 0.06 A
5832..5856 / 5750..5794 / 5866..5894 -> -0.22 A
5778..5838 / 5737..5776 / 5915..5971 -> 0.43 A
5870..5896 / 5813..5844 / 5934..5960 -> 0.52 A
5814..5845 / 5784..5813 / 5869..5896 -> -0.48 A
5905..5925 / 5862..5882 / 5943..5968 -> 0.18 A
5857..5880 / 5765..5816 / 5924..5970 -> 0.12 A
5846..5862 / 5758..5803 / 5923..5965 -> 0.24 A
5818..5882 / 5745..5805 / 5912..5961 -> 0.16 A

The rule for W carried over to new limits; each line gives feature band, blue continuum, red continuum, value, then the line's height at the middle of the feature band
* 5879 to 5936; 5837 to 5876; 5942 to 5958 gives 0.64 A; 22.8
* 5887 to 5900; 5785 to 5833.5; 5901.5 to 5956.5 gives 0.68 A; 22.8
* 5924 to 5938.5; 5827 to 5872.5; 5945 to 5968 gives 0.00 A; 22.8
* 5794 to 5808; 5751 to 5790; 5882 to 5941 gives 0.19 A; 23.4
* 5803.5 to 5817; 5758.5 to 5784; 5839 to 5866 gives 0.19 A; 23.3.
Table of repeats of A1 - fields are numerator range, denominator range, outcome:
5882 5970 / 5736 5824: 0.96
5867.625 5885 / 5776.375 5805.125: 0.99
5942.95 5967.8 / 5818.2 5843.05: 0.98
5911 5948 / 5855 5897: 1.00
